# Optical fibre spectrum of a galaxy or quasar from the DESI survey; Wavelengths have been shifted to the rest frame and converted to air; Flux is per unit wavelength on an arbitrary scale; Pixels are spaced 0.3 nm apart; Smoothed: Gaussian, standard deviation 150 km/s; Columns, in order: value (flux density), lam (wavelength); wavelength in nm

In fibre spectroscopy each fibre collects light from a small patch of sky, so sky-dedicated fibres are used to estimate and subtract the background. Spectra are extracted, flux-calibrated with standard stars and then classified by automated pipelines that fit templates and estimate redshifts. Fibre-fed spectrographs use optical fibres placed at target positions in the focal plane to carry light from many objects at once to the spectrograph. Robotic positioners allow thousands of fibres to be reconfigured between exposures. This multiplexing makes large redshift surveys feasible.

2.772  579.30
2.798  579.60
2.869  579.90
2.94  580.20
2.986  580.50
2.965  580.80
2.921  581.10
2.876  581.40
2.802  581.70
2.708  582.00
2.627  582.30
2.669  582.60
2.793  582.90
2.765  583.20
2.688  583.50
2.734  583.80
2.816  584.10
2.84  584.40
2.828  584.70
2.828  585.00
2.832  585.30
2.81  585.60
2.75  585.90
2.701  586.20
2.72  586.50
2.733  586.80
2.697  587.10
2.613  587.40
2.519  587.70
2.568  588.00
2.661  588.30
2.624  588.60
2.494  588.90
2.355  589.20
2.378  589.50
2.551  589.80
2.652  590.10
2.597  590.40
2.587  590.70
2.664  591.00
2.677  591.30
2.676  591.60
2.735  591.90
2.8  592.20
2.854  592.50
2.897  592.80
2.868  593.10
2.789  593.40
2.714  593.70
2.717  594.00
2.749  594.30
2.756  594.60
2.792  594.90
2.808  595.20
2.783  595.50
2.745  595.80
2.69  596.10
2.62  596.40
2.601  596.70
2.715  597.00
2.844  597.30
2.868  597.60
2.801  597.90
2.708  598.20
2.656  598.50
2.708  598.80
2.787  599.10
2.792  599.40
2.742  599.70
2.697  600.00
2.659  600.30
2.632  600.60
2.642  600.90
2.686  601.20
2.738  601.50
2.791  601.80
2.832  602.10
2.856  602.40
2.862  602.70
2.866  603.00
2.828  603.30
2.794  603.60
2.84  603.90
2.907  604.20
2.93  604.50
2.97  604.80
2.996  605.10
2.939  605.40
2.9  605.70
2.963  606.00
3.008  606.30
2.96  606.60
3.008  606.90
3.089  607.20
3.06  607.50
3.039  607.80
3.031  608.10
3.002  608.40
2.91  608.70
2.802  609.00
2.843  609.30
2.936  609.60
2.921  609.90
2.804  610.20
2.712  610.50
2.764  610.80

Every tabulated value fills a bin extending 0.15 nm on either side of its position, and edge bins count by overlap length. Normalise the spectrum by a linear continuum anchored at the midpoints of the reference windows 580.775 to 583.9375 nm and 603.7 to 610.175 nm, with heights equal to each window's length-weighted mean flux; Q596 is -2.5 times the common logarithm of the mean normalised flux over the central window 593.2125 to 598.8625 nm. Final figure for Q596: 0.05 mag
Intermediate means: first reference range 2.77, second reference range 2.95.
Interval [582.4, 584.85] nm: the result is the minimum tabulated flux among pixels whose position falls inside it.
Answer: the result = 2.669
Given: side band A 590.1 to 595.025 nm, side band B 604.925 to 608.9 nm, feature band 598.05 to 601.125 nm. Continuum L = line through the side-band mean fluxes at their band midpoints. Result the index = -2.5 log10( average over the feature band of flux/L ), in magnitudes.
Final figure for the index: 0.062 mag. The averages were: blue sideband 2.74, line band 2.7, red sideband 2.99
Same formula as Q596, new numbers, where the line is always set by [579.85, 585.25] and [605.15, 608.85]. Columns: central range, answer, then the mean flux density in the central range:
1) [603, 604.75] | 0.04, 2.87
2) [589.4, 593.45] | 0.07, 2.7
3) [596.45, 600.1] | 0.07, 2.74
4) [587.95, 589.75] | 0.14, 2.51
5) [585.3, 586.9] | 0.03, 2.75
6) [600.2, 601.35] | 0.11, 2.65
